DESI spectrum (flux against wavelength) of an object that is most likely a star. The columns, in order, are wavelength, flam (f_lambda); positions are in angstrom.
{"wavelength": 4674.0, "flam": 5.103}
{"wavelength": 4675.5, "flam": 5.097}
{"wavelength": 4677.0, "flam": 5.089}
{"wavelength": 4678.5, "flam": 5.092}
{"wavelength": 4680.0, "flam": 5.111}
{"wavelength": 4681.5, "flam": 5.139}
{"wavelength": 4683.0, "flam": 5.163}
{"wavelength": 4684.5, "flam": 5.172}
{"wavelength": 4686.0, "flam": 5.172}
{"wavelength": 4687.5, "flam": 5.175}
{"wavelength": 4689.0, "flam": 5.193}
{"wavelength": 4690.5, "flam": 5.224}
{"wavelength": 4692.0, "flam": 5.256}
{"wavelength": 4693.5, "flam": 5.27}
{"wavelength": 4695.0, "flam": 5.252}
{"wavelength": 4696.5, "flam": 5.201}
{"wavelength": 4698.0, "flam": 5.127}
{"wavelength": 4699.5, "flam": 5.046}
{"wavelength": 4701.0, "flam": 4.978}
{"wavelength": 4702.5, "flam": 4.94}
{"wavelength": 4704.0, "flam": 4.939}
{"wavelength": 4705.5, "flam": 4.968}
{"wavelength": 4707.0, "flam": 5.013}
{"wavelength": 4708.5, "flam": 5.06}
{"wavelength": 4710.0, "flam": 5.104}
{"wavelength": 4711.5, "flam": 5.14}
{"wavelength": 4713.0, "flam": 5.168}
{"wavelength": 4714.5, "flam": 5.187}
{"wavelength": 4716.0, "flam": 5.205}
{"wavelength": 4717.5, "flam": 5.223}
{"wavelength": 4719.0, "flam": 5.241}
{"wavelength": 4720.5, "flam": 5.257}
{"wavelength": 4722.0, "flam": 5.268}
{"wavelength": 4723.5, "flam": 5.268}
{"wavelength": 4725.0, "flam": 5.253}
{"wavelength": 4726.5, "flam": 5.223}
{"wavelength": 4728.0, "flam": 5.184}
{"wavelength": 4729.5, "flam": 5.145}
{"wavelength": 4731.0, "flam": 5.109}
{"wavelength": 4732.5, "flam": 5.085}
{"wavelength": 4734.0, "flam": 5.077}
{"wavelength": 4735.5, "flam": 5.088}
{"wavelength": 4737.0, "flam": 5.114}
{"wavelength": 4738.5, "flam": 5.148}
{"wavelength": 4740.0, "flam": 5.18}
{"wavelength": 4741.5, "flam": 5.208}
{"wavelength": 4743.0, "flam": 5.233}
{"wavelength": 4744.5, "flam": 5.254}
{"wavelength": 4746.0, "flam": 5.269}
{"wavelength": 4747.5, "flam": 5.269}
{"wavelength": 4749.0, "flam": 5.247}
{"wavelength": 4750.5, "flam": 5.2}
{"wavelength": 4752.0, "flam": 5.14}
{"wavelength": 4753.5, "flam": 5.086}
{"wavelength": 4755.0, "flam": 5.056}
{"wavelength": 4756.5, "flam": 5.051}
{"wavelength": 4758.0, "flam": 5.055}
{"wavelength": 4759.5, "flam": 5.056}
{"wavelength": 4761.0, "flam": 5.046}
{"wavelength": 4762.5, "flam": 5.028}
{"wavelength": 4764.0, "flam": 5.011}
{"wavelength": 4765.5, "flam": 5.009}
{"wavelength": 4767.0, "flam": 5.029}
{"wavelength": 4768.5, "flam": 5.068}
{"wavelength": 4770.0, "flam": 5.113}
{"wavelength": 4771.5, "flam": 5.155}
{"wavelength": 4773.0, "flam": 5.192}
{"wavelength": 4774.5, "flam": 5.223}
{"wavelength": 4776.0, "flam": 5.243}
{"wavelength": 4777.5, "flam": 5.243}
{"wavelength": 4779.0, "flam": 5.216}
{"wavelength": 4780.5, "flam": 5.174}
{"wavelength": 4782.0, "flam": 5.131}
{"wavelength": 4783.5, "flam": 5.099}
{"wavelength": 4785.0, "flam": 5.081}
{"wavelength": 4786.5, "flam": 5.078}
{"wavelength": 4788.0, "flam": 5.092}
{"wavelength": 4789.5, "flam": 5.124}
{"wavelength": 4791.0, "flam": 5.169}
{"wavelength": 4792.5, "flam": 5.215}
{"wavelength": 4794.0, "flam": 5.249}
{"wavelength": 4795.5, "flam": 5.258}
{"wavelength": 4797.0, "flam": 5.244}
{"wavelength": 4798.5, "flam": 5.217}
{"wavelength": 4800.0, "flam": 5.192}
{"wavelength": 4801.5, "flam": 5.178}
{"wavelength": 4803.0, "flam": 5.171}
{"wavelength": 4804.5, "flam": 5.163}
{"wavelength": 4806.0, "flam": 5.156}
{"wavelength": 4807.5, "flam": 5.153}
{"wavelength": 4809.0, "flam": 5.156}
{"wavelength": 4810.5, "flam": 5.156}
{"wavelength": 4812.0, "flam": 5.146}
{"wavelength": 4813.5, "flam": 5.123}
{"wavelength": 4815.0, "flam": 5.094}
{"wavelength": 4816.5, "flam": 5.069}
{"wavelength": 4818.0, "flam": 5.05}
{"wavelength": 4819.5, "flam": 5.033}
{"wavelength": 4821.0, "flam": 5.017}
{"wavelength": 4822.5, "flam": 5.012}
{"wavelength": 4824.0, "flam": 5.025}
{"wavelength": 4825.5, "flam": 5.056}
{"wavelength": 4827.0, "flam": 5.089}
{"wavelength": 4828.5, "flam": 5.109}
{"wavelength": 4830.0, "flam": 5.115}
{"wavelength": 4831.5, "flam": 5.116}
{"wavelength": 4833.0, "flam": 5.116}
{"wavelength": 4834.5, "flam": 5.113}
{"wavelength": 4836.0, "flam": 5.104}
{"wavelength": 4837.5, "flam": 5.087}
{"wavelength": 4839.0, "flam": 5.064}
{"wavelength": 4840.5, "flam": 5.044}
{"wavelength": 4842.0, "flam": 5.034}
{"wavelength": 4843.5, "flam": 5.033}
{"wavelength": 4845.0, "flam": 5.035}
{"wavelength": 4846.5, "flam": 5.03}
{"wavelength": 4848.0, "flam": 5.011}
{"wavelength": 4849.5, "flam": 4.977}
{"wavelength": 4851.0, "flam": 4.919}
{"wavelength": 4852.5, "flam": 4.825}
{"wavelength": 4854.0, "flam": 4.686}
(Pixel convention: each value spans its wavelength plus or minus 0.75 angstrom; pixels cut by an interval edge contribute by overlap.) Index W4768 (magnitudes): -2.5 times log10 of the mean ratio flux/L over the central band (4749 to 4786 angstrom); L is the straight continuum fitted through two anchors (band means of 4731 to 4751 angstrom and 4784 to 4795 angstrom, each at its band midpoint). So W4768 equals 0.01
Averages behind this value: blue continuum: 5.18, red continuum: 5.15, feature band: 5.12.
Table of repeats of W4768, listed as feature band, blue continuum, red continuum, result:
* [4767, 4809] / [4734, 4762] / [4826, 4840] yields -0.01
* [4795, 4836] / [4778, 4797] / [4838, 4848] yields 0.00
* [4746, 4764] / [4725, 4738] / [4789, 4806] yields 0.01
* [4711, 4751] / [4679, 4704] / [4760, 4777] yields -0.02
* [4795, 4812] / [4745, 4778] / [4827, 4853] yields -0.02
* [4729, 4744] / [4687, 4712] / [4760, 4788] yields -0.01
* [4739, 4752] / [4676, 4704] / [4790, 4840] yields -0.02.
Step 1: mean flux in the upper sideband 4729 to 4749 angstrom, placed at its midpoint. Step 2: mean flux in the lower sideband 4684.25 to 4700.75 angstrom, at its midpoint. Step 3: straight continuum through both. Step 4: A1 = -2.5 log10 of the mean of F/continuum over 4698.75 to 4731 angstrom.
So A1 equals 0.01 mag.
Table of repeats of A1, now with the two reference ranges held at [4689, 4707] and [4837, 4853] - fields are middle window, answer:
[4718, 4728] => -0.032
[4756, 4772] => 0.002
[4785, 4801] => -0.029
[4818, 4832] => -0.009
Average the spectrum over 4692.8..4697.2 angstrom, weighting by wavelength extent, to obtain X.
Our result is 5.24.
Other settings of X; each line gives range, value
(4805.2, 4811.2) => 5.16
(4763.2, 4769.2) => 5.03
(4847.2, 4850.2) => 4.99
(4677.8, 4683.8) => 5.13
